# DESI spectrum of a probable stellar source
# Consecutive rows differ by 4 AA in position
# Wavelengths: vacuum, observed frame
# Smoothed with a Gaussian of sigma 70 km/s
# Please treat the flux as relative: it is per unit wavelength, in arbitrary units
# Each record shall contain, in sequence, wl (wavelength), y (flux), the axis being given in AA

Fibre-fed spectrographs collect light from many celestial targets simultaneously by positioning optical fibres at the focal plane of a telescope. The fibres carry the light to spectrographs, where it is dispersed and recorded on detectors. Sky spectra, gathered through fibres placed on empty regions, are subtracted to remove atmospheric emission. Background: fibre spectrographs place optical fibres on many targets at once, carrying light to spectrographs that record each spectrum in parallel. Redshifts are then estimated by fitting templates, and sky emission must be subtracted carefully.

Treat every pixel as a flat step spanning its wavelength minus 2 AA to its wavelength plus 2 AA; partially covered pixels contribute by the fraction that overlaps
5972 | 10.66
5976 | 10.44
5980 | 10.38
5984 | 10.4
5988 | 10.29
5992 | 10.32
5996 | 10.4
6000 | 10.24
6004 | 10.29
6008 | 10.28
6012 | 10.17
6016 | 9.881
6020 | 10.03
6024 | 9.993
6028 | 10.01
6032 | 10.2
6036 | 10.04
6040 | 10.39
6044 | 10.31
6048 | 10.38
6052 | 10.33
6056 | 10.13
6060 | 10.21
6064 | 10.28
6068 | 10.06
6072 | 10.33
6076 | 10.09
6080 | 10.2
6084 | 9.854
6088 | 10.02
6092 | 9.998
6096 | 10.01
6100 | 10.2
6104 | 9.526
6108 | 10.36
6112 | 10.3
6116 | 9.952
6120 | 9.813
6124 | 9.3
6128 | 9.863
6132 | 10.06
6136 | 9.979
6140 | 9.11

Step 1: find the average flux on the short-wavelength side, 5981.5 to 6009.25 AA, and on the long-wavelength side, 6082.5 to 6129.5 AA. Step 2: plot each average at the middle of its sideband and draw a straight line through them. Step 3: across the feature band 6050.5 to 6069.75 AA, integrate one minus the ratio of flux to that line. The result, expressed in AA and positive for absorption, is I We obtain -0.2 AA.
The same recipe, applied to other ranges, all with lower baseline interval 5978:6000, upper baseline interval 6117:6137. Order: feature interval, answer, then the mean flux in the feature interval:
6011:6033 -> 0.39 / 10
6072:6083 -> -0.17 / 10.2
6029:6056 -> -0.32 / 10.3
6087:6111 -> -0.29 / 10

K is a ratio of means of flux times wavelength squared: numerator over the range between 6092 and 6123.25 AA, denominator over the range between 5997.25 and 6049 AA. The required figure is 1.0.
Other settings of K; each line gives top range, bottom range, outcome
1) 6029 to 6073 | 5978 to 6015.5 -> 1.01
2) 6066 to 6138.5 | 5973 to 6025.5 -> 1.01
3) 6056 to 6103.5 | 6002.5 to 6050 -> 1.01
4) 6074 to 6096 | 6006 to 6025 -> 1.02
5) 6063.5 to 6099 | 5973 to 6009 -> 1.00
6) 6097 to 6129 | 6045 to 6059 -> 0.98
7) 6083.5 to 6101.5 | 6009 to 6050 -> 1.01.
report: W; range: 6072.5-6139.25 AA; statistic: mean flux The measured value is 9.96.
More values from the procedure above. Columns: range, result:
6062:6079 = 10.2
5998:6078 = 10.2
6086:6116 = 10.1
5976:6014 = 10.3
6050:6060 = 10.2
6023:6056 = 10.2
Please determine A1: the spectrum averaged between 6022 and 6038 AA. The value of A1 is 10.1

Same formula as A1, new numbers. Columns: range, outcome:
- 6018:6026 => 10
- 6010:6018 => 10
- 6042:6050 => 10.3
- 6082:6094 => 9.96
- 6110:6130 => 9.85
